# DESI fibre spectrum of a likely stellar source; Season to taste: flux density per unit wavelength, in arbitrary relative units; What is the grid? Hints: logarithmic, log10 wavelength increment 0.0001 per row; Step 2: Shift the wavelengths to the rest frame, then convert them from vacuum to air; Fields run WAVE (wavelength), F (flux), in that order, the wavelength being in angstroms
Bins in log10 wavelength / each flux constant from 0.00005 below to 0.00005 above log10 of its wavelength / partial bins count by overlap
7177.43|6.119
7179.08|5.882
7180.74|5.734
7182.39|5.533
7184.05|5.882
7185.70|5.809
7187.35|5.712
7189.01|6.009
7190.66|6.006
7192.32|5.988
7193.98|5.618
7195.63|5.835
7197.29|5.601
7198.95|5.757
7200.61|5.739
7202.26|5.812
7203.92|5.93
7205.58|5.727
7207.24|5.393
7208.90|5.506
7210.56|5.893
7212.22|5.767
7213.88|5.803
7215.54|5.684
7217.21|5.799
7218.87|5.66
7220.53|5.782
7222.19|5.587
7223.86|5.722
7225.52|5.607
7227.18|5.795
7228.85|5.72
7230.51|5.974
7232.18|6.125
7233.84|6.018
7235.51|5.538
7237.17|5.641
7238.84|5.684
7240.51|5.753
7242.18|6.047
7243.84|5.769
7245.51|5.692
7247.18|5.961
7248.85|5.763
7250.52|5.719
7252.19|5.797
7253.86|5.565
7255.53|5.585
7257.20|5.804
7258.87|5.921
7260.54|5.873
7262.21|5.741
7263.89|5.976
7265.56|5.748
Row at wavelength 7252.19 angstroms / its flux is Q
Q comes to 5.797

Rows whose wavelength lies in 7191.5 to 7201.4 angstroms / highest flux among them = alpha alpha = 5.988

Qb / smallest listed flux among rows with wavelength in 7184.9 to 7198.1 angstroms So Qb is 5.601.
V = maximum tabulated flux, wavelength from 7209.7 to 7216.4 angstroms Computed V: 5.893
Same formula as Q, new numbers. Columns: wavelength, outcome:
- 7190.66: 6.006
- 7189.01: 6.009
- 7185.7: 5.809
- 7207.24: 5.393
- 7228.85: 5.72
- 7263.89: 5.976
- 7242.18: 6.047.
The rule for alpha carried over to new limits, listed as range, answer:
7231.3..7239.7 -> 6.125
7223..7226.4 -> 5.722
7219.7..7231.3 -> 5.974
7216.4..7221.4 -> 5.799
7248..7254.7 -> 5.797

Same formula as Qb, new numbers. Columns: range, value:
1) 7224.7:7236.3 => 5.538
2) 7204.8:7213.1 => 5.393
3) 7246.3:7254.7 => 5.565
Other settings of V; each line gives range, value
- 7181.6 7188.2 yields 5.882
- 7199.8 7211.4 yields 5.93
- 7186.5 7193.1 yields 6.009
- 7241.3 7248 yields 6.047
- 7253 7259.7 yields 5.921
